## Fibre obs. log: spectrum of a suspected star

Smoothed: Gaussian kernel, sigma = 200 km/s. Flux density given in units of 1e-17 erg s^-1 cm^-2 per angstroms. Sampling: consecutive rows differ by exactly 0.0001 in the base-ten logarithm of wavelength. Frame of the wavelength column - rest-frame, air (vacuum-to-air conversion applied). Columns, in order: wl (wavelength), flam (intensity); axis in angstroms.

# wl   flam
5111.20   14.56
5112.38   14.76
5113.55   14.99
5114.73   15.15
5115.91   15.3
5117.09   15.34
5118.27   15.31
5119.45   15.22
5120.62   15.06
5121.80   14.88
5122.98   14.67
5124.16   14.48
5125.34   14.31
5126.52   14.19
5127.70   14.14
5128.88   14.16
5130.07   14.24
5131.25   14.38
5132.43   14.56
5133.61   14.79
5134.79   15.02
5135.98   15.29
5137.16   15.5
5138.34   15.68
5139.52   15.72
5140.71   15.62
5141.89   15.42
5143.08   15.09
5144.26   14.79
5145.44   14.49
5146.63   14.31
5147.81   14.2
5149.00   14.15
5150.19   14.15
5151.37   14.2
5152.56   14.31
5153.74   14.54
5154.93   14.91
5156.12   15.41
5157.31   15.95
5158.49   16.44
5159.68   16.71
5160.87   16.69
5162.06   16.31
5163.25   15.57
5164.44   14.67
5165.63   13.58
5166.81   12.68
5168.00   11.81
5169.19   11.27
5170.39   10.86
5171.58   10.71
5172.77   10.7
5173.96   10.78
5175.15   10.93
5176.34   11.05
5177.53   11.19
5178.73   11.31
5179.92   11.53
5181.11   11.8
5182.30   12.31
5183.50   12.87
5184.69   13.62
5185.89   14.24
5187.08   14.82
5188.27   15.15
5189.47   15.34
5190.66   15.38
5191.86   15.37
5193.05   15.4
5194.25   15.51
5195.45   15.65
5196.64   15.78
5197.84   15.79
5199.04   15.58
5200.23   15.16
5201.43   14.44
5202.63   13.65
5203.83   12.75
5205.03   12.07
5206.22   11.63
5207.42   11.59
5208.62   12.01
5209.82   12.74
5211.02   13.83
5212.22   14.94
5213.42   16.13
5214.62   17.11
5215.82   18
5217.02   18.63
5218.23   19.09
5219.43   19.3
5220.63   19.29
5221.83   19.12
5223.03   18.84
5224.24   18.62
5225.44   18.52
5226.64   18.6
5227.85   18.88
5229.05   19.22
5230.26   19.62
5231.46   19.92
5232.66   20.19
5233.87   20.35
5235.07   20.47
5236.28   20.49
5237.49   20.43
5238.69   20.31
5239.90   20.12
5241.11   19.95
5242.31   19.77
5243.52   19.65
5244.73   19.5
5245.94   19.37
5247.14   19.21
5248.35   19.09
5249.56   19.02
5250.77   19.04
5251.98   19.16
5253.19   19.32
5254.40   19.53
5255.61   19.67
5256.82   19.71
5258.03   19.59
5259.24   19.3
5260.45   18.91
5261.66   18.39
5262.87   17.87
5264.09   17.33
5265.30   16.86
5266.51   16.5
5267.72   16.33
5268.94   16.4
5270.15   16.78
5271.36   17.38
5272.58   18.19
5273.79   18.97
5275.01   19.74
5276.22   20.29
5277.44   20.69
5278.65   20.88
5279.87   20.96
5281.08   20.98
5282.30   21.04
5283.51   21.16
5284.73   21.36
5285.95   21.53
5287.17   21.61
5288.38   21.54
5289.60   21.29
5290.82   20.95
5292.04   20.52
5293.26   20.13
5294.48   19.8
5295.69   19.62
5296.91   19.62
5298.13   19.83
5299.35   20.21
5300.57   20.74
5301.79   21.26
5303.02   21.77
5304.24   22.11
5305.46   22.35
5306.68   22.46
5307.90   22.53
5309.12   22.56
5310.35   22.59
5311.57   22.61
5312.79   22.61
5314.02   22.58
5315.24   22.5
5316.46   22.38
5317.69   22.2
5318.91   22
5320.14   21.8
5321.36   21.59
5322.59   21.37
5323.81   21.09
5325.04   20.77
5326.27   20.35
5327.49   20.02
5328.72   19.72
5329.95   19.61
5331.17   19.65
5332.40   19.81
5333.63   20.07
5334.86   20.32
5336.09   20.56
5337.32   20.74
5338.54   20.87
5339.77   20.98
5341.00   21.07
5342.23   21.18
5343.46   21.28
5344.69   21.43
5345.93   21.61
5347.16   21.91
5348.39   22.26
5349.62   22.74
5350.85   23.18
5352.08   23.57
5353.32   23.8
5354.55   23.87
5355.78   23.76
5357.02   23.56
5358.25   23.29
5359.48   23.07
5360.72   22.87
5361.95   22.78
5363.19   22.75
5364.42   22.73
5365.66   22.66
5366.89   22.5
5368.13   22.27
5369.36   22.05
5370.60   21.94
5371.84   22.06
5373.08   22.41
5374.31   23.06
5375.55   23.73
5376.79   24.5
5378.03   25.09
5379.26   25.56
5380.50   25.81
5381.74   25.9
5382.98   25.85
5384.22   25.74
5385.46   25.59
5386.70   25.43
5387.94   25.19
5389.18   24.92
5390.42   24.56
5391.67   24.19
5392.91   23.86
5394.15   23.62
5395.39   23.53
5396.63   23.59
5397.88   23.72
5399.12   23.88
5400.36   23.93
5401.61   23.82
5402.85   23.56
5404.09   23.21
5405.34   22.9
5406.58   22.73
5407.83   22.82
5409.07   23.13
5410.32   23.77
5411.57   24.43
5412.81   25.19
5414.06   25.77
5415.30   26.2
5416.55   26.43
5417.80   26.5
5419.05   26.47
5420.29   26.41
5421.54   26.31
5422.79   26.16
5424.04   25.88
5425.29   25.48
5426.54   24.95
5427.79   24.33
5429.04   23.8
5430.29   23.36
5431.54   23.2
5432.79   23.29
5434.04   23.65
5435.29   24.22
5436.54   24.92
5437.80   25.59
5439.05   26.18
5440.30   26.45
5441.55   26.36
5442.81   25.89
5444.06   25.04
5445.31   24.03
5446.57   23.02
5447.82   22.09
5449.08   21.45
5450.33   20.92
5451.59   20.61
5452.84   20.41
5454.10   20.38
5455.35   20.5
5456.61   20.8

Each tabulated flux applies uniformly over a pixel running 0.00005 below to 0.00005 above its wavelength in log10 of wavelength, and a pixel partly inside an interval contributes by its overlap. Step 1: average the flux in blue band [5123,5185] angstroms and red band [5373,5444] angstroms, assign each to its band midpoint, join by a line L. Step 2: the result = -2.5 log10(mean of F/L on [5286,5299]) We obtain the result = -0.04 mag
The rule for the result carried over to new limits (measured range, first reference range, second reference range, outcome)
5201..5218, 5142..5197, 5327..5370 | 0.097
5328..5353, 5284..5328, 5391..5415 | 0.056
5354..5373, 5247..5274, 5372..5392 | 0.047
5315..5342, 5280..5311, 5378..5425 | 0.072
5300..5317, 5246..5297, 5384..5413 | -0.073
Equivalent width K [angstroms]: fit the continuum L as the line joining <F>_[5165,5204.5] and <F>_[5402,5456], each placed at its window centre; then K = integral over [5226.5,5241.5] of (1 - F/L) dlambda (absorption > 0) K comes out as -4.3 angstroms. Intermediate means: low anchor 13.3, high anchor 24.1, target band 19.9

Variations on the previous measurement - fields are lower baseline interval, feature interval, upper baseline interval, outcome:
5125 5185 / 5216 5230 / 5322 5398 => -1.7 angstroms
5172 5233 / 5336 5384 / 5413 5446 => -1.6 angstroms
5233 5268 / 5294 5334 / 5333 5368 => -0.3 angstroms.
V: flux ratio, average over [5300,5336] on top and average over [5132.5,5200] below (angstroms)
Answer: 1.51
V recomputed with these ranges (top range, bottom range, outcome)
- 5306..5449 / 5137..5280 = 1.43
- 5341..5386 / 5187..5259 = 1.33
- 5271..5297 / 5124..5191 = 1.46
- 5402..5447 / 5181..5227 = 1.61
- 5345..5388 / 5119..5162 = 1.57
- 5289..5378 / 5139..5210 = 1.57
